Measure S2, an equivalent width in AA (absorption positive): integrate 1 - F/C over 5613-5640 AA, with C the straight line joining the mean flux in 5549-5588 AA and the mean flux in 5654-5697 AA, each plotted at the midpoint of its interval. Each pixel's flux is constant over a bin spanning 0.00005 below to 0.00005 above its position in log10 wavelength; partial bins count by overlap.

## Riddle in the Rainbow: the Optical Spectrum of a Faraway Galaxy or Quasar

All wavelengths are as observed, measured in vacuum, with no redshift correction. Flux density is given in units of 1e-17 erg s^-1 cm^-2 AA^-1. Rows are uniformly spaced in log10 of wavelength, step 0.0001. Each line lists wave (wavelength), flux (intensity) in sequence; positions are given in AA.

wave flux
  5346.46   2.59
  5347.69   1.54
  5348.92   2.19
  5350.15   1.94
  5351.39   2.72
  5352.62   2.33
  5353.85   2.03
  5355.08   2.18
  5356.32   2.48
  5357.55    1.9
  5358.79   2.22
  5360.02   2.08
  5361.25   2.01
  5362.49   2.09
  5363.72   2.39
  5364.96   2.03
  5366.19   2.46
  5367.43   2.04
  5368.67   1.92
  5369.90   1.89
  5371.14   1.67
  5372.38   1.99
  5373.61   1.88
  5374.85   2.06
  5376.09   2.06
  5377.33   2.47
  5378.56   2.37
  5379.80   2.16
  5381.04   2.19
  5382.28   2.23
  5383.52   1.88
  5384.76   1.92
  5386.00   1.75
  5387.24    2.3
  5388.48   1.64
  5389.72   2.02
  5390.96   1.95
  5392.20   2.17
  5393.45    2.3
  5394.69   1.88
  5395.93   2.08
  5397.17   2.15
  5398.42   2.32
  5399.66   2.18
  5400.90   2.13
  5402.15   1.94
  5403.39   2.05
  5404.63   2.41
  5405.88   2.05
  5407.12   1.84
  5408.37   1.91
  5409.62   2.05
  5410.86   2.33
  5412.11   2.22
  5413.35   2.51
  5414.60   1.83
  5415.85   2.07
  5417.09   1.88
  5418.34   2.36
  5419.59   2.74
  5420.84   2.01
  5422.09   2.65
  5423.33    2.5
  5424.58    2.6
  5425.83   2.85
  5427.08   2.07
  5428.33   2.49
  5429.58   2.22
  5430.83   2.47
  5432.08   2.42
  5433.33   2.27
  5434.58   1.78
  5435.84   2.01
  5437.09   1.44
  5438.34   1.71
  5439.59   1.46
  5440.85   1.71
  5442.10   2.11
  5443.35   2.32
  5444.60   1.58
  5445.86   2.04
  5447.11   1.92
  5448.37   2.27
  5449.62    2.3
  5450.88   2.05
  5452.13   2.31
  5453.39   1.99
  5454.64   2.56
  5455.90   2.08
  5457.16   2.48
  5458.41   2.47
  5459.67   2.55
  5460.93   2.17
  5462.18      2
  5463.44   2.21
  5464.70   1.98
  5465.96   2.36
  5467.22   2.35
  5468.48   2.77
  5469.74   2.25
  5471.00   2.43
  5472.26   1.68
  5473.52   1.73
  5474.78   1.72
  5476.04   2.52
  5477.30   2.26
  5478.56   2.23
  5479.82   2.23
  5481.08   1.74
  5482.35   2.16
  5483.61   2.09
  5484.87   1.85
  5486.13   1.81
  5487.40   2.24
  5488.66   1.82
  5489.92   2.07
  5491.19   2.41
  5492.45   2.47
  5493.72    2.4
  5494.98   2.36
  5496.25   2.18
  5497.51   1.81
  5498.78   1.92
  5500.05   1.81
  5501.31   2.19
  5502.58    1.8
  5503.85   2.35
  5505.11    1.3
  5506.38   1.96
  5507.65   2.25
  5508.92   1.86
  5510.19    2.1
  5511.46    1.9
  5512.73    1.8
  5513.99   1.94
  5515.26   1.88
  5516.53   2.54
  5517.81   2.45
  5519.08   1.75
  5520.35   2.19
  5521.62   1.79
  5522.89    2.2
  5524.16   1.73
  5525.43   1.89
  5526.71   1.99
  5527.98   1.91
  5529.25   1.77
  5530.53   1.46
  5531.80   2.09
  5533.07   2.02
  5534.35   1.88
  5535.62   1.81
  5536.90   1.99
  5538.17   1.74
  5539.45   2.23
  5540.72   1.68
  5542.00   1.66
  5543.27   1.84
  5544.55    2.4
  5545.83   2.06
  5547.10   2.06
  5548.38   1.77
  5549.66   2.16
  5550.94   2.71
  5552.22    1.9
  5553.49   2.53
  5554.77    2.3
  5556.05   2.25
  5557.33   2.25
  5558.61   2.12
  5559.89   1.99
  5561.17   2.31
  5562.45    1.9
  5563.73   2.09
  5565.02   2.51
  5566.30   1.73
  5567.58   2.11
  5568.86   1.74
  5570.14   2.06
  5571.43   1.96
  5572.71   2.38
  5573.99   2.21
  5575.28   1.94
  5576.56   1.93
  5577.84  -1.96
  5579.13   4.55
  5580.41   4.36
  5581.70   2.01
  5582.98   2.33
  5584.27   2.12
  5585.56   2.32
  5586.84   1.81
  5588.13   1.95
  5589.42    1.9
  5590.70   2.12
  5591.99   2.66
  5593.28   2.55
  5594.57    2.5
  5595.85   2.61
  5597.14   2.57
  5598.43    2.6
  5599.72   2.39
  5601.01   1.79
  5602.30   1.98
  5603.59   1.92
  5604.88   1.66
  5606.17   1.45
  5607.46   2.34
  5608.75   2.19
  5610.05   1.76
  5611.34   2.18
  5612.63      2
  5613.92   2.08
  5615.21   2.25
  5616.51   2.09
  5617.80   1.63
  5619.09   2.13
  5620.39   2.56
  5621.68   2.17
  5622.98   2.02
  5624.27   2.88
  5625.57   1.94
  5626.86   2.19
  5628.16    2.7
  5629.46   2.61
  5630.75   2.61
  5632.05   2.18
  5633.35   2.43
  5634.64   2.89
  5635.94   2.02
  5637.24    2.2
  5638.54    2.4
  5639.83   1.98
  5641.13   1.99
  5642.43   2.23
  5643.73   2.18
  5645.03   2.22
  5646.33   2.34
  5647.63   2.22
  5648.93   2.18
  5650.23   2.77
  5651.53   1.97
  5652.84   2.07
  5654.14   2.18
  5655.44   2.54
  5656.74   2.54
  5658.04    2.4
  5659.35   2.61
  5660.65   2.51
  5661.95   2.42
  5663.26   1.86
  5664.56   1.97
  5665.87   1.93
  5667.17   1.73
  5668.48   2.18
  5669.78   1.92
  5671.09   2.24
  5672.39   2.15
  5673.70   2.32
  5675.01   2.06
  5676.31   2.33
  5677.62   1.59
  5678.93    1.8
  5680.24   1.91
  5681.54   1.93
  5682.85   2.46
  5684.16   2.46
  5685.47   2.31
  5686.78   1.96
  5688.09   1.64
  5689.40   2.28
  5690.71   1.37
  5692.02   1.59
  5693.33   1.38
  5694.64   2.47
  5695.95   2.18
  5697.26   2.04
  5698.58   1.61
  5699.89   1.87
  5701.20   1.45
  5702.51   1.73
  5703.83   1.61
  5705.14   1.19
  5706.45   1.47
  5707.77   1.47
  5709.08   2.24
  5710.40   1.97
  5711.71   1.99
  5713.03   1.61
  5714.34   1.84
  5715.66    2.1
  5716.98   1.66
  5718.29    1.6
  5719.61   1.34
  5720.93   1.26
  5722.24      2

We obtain -2.11 AA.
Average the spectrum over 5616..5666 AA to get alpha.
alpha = 2.28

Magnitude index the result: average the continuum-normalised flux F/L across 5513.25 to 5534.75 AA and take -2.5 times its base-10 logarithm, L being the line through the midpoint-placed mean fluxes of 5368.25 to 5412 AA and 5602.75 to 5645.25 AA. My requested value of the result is 0.086 mag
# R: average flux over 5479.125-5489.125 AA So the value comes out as 2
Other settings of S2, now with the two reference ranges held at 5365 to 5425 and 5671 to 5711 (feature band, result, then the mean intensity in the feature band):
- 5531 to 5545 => 0.6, 1.93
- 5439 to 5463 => -0.5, 2.13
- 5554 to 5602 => -4.9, 2.19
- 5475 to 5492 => -0.4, 2.11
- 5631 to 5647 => -2.7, 2.26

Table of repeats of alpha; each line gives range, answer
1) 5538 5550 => 1.96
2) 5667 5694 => 1.99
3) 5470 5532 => 2.02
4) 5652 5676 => 2.2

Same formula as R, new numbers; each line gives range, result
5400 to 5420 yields 2.14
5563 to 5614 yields 2.14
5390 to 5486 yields 2.15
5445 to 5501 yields 2.16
